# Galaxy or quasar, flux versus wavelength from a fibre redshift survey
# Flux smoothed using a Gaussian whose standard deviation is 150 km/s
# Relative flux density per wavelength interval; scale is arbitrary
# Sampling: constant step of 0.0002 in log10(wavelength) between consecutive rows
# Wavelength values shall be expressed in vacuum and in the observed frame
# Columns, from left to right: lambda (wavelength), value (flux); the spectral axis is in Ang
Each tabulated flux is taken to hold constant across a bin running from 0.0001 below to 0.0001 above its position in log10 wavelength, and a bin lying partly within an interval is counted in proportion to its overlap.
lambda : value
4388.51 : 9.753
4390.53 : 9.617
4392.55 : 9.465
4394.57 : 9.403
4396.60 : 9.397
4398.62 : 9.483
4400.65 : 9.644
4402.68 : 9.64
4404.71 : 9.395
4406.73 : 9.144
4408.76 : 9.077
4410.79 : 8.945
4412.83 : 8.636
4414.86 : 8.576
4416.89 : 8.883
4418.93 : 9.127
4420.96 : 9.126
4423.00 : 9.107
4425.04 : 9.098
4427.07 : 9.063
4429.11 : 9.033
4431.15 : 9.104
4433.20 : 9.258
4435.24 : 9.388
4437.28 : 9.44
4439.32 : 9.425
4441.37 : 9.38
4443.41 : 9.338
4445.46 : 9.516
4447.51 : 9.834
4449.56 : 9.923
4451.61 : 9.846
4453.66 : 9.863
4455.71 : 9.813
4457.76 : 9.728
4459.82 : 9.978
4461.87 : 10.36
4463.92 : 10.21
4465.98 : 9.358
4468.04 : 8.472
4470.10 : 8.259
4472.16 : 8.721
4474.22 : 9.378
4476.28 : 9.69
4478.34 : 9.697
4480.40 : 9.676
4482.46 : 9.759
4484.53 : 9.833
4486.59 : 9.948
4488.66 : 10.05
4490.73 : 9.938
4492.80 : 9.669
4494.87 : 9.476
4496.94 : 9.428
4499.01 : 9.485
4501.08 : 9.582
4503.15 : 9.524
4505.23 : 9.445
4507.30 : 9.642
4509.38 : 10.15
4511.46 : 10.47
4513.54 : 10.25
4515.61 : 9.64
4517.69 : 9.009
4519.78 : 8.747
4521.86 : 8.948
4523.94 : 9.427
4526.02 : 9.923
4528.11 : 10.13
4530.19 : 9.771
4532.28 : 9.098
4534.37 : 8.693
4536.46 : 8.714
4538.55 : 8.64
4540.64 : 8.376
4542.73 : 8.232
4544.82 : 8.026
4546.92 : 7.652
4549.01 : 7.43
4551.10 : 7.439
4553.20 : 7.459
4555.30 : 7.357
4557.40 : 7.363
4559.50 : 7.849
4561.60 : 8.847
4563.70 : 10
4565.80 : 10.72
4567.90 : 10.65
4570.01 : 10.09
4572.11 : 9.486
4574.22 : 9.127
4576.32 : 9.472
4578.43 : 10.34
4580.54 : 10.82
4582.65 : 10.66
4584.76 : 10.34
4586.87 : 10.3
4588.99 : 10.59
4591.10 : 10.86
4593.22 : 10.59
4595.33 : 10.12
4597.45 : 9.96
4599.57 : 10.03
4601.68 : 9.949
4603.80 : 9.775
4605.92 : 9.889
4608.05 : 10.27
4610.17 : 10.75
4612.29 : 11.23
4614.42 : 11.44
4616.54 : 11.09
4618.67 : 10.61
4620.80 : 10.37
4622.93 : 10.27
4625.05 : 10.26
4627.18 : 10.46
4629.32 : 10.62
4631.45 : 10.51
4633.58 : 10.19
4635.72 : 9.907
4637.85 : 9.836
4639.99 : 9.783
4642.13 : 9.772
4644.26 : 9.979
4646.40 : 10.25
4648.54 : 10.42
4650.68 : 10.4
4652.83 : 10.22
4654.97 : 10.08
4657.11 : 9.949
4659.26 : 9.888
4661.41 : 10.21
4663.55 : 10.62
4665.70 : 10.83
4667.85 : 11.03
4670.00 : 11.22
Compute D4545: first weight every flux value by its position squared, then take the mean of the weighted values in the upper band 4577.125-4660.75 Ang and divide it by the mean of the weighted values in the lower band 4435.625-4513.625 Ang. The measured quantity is 1.1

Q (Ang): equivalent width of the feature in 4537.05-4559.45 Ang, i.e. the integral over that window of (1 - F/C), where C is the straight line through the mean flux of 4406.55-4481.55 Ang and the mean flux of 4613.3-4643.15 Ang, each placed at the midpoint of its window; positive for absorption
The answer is 4.7 Ang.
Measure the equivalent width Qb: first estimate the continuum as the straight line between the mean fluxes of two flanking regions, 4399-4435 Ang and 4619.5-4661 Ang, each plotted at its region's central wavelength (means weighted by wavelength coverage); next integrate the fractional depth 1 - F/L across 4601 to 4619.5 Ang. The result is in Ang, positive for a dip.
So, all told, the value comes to -1.0 Ang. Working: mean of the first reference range 9.12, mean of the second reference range 10.2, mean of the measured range 10.6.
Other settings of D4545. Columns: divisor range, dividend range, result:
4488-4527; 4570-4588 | 1.08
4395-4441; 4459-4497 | 1.07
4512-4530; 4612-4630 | 1.17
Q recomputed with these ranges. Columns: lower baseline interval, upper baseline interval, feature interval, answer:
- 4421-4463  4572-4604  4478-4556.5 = 5.47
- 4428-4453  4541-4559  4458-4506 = -4.36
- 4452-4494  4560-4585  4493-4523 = 0.59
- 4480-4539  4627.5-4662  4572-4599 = -0.95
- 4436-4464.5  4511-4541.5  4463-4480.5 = 0.69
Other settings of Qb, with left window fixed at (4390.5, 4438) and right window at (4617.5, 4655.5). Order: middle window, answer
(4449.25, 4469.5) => -0.7 Ang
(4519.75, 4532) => 0.2 Ang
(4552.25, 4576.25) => 2.1 Ang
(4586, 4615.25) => -1.0 Ang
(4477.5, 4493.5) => -0.5 Ang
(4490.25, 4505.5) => 0.0 Ang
